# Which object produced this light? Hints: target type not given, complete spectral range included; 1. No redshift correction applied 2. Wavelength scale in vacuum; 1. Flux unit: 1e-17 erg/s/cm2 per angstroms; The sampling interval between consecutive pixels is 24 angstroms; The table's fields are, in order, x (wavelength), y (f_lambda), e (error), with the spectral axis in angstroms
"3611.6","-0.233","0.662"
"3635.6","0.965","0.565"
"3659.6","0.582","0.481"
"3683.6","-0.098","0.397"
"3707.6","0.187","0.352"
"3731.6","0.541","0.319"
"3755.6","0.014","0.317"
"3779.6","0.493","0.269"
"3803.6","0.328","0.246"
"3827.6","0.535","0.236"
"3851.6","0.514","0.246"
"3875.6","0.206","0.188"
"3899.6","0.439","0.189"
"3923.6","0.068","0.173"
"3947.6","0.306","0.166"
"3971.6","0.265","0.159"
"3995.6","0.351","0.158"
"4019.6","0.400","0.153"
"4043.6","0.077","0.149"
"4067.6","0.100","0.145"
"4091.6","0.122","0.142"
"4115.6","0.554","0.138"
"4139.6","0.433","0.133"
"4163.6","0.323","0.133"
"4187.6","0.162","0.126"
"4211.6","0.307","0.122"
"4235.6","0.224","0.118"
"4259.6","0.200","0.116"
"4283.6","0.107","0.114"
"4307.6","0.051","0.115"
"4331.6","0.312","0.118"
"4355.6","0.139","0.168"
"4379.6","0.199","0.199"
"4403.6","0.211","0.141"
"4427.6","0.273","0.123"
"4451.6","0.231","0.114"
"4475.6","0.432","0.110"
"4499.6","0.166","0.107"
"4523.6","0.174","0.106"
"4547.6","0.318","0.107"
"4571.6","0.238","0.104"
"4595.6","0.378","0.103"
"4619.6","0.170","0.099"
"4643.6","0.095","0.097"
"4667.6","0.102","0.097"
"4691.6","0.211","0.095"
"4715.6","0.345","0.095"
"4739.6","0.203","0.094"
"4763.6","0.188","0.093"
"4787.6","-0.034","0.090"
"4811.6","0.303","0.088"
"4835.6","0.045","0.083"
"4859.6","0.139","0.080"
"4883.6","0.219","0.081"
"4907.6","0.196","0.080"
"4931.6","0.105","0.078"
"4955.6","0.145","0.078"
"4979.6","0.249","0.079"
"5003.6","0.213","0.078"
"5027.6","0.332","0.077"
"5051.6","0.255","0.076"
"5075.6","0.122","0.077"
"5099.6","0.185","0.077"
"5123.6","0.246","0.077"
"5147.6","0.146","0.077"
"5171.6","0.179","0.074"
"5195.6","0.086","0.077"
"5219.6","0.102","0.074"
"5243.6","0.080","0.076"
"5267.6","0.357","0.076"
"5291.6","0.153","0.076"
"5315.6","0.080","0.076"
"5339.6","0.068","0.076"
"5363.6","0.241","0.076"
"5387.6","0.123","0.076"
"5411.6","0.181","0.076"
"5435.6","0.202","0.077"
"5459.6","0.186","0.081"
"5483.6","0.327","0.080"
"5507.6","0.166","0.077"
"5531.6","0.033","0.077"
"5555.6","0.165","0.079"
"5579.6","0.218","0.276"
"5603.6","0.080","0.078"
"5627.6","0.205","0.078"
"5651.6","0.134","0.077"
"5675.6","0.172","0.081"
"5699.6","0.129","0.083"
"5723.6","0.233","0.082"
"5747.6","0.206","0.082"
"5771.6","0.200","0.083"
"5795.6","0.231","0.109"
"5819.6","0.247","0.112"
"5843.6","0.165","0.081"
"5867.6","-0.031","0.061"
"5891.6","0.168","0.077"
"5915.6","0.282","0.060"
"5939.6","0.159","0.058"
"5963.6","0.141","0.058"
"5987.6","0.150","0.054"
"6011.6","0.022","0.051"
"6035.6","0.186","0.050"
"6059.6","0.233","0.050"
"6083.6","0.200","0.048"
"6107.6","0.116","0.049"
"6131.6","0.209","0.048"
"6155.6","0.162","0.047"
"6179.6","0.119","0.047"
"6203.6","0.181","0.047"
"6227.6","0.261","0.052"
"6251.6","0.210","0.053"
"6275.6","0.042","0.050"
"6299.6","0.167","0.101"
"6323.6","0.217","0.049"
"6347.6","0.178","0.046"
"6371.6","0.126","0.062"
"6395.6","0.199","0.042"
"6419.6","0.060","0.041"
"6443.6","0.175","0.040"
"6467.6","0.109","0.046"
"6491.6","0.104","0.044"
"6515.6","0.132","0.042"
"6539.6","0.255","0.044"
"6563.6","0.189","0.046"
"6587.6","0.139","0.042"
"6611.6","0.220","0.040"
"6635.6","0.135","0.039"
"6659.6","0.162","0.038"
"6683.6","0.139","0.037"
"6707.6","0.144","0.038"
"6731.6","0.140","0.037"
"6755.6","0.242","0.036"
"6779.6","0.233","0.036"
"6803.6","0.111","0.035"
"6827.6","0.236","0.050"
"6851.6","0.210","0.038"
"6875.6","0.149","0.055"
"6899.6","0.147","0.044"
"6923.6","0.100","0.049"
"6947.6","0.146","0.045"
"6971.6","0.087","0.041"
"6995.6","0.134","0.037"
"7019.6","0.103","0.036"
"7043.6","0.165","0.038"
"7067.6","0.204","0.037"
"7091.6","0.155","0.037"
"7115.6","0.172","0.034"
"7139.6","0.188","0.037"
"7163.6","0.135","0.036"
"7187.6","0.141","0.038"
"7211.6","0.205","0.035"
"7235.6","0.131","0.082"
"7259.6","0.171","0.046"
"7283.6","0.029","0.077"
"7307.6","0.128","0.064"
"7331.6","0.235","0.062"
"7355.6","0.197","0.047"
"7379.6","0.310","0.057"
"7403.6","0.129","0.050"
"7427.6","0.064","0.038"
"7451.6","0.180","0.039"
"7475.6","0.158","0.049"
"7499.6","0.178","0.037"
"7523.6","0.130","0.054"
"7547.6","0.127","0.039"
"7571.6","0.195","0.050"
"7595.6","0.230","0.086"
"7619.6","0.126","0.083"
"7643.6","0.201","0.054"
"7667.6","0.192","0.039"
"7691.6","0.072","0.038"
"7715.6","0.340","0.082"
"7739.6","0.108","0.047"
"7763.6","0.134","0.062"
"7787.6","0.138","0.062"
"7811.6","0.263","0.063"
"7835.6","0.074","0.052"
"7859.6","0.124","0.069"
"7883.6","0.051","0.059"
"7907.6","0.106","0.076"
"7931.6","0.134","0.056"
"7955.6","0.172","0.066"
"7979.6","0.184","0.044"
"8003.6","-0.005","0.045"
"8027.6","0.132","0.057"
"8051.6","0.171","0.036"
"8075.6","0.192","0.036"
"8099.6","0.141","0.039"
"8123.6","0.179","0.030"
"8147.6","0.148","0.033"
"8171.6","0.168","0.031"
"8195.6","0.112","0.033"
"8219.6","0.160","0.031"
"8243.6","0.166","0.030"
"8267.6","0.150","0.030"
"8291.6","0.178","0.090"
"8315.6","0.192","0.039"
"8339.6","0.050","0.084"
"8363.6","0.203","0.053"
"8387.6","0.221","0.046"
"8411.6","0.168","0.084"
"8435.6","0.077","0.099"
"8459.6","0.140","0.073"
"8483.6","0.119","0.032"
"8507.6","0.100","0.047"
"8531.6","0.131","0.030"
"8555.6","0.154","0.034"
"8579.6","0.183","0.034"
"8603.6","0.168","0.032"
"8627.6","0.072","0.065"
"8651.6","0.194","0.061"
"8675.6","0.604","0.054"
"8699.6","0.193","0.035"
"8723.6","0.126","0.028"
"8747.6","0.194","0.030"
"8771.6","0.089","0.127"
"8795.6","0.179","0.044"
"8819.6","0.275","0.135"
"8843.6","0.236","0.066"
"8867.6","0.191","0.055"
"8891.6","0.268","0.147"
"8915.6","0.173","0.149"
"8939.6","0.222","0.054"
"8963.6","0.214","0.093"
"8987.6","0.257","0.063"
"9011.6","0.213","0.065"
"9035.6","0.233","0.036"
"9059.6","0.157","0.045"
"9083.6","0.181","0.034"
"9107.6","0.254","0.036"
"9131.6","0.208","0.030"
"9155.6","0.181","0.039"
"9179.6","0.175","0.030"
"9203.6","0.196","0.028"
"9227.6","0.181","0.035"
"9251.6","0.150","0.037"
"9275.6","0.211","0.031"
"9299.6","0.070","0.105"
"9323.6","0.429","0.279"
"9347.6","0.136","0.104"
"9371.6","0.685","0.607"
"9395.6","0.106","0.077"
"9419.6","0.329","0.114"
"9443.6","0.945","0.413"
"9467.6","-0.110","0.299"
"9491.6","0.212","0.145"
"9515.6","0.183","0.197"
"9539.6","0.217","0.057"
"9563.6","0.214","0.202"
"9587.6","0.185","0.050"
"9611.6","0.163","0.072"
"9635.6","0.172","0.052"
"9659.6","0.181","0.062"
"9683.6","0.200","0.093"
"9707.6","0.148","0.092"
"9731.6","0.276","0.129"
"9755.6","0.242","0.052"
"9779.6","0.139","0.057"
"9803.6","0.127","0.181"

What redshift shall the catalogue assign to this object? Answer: 1.32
